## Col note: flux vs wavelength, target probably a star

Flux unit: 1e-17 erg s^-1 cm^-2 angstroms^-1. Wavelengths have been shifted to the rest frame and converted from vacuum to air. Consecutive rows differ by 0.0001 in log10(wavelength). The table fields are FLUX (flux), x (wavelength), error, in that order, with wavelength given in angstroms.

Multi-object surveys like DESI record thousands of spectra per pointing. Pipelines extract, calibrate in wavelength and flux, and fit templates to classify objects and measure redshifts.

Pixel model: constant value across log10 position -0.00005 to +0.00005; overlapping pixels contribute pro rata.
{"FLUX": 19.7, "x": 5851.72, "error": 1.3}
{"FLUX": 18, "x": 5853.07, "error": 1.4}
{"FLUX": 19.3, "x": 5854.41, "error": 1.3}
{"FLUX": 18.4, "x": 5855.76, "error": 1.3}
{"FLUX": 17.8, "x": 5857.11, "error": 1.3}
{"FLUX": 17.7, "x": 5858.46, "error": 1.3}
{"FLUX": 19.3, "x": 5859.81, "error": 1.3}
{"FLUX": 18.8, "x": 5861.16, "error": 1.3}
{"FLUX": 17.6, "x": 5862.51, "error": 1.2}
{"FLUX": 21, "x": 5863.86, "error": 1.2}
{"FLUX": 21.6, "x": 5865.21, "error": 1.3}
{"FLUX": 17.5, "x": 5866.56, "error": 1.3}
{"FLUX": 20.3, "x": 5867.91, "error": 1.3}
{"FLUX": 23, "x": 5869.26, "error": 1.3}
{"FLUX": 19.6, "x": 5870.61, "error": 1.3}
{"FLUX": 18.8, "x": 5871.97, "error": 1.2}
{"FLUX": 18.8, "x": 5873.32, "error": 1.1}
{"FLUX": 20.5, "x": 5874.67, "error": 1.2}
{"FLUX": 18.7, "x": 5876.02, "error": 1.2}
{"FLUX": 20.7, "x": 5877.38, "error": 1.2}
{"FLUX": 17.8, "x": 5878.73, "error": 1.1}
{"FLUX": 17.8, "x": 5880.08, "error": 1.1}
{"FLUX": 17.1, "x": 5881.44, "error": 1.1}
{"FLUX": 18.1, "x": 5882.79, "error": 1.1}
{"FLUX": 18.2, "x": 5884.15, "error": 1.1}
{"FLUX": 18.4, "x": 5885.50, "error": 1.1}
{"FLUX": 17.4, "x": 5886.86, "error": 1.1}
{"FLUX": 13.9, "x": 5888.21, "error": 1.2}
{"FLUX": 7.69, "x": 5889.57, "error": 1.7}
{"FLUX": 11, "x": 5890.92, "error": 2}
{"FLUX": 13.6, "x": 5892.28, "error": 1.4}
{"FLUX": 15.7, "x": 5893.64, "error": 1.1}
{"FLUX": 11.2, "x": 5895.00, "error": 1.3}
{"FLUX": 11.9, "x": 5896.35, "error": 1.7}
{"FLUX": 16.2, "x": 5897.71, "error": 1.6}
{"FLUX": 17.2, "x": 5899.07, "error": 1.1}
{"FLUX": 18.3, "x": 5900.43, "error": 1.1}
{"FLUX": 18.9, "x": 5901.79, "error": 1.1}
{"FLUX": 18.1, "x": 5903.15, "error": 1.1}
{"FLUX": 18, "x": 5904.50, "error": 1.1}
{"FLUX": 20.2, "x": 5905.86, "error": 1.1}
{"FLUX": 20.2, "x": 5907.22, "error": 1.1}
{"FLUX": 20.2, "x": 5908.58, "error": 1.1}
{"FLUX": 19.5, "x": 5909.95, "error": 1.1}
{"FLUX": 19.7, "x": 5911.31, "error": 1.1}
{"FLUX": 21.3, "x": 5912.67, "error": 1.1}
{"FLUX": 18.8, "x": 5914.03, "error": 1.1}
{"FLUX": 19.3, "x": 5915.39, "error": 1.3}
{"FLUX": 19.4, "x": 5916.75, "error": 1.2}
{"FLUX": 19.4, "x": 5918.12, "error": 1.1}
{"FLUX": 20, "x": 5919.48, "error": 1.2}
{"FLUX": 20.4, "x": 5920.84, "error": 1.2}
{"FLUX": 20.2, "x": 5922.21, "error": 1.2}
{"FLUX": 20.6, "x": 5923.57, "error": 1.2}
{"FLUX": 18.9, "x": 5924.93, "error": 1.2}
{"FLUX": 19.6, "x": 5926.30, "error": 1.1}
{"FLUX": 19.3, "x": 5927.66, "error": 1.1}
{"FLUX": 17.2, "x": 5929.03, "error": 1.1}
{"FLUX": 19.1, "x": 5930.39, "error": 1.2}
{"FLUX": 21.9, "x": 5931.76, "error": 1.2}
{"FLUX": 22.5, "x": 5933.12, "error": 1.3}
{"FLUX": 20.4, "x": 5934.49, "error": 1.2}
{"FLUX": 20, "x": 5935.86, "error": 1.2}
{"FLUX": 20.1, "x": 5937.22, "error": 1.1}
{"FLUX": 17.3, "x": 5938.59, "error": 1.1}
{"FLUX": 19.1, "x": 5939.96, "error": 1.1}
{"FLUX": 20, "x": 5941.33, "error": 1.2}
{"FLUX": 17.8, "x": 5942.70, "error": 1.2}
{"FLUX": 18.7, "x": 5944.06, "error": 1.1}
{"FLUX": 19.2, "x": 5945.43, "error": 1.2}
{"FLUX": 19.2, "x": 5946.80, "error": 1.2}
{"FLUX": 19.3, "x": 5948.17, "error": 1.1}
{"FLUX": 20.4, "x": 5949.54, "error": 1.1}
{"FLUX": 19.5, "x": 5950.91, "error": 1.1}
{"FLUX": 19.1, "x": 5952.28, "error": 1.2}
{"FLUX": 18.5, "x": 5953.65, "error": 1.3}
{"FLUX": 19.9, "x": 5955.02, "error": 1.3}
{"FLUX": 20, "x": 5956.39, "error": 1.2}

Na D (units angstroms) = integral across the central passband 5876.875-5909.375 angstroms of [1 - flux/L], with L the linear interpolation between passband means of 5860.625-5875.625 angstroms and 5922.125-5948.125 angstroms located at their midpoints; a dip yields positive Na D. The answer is 5.1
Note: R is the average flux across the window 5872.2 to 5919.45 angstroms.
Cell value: 17.5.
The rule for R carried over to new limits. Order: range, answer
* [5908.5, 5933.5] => 19.8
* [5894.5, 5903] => 15.9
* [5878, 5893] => 15.6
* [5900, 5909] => 19.1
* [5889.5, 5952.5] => 18.5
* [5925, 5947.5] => 19.4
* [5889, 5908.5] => 15.8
